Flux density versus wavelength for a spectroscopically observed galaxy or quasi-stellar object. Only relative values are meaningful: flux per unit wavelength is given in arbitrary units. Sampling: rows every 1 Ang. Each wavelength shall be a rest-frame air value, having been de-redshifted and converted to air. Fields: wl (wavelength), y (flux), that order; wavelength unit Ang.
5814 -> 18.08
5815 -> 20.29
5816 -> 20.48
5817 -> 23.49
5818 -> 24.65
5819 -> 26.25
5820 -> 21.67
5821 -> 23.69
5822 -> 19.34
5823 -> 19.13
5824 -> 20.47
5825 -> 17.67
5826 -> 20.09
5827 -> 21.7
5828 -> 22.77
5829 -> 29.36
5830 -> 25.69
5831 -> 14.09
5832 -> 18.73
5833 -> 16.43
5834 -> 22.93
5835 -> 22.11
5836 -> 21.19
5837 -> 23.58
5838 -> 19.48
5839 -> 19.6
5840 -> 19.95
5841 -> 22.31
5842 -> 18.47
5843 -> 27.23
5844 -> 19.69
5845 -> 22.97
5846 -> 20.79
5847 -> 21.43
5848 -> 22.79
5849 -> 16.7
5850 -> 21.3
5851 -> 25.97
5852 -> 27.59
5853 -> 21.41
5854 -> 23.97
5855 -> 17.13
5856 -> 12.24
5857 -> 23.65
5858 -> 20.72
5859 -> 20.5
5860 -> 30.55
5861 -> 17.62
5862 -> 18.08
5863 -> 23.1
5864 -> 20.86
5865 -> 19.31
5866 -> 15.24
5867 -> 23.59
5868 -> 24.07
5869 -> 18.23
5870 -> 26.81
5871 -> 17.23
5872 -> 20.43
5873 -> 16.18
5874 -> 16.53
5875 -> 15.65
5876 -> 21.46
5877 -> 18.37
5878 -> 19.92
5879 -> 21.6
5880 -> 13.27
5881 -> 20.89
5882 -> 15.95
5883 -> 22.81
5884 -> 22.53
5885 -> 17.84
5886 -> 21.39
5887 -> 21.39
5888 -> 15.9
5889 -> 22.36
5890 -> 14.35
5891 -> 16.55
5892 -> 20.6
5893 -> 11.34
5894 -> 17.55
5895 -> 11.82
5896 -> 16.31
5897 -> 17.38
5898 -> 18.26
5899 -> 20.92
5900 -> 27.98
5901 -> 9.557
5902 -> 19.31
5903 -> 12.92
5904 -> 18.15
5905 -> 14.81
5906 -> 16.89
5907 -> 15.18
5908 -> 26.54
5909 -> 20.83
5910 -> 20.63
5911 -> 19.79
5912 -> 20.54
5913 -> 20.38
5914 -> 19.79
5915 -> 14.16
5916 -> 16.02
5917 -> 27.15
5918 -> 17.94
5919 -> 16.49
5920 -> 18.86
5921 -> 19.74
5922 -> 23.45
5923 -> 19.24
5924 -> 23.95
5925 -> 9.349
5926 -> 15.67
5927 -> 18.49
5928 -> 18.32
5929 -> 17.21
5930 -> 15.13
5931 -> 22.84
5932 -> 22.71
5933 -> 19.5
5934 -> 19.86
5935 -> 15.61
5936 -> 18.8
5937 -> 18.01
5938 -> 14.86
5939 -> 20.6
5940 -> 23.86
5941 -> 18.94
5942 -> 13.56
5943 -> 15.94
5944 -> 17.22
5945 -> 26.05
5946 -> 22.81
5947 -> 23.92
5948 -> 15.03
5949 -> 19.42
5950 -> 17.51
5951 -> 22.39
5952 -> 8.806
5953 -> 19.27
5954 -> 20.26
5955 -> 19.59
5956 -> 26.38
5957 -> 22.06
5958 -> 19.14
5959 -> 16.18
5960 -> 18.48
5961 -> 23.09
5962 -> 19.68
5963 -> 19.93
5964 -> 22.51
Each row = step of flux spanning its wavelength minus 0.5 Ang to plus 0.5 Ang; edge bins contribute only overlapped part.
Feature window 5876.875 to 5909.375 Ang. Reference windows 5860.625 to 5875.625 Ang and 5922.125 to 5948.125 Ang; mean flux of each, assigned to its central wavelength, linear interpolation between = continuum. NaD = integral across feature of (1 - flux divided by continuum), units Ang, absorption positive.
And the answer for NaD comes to 1.8 Ang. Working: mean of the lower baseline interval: 19.6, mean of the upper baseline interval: 18.9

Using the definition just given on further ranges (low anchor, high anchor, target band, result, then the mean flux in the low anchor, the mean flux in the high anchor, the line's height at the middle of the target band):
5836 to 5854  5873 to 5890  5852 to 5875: 0.04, 21.9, 19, 20.4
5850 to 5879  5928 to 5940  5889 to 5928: 2.60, 20.6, 18.9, 19.5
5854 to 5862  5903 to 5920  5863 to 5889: 0.38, 20.4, 18.9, 19.9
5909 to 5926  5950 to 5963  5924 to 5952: 1.15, 19.2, 19.5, 19.4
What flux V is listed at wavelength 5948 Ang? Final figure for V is 15.03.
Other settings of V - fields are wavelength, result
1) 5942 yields 13.56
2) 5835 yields 22.11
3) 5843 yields 27.23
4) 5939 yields 20.6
